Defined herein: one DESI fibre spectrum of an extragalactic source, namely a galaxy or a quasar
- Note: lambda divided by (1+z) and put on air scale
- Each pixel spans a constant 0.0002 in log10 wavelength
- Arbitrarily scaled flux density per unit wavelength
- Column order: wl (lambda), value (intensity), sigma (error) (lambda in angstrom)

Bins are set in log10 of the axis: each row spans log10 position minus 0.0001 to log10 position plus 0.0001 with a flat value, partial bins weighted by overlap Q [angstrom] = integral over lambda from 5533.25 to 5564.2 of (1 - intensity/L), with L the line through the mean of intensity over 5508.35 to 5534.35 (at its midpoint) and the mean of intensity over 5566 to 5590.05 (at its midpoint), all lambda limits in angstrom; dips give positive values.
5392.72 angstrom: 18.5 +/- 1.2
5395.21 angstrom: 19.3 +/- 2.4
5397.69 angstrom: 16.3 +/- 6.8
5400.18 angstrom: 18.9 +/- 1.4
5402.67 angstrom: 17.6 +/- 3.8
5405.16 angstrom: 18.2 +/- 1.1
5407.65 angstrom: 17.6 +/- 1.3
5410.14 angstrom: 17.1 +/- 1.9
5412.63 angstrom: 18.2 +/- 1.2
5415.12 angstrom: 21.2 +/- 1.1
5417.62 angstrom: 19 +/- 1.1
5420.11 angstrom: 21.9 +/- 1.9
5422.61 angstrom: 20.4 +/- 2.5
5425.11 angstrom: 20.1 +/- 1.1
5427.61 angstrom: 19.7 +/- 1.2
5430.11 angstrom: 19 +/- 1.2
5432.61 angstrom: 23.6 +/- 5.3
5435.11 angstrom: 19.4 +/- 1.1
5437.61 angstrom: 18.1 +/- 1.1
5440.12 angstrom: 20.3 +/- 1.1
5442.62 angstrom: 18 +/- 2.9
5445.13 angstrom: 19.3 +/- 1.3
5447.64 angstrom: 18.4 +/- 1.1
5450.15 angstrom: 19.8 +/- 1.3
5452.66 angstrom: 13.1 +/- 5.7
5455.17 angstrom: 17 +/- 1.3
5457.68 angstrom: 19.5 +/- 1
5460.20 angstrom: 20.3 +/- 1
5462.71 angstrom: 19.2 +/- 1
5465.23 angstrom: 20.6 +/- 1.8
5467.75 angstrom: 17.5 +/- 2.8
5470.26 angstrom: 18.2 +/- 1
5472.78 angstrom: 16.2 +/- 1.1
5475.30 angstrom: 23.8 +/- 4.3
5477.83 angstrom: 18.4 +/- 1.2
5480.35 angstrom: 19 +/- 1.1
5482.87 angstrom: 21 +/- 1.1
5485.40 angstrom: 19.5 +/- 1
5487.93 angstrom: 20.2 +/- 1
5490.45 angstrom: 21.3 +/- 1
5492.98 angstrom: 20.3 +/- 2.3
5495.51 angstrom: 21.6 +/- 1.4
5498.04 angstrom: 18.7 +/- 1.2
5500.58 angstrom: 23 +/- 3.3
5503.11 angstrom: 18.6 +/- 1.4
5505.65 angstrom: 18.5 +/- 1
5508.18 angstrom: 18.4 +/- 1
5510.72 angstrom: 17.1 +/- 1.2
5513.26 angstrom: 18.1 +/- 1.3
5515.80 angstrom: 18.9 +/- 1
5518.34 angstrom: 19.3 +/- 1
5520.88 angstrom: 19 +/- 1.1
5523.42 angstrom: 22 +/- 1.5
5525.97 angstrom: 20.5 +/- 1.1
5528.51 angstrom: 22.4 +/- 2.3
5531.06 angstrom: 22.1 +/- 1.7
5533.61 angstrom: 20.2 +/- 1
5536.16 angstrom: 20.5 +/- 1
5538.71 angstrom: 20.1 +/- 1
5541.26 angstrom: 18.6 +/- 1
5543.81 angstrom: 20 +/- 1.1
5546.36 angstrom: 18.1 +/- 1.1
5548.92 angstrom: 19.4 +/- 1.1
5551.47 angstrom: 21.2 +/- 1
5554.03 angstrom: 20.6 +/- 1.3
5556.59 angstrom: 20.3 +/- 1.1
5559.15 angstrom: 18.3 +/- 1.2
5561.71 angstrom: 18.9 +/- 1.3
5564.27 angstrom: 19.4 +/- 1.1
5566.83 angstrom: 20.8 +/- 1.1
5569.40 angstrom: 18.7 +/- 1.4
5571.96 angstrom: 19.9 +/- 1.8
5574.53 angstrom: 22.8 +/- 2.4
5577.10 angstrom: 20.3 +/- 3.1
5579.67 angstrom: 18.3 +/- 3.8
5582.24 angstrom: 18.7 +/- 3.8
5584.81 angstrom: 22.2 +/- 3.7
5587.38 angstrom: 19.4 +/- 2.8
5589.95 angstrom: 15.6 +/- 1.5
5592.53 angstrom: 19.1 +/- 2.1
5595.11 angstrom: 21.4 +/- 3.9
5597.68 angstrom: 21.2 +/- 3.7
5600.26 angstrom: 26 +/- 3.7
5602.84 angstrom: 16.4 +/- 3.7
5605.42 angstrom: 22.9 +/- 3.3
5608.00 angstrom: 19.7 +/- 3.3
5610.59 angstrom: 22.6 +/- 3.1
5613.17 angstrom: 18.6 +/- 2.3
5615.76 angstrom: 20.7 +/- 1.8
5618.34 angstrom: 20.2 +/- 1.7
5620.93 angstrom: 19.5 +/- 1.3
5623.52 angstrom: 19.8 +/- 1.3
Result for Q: 0.3 angstrom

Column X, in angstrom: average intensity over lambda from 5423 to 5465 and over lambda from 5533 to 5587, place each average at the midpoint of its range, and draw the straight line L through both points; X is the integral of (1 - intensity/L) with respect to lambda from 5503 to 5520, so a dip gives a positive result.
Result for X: 1.0 angstrom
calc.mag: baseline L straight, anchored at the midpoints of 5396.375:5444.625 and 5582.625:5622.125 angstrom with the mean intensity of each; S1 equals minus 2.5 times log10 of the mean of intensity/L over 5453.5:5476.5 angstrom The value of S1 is 0.03 mag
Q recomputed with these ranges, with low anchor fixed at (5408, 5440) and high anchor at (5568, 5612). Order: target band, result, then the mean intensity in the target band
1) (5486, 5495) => -0.3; 20.6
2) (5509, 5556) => 0.5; 19.9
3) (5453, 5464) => 0.8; 18.5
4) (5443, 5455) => 1.3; 17.6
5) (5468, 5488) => 0.5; 19.4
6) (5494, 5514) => 0.7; 19.3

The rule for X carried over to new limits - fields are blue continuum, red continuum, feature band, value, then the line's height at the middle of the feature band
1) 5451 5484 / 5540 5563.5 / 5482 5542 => -2.7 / 19.1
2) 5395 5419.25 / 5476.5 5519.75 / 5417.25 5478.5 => -1.2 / 18.9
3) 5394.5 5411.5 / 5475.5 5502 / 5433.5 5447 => -0.1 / 18.9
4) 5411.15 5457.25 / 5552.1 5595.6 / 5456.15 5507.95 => -0.9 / 19.4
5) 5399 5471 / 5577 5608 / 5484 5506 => -0.9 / 19.4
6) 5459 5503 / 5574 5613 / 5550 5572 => 0.5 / 20.2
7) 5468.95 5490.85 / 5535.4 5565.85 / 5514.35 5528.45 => -0.3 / 19.6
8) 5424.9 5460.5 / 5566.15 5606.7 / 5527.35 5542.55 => -0.7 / 19.8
